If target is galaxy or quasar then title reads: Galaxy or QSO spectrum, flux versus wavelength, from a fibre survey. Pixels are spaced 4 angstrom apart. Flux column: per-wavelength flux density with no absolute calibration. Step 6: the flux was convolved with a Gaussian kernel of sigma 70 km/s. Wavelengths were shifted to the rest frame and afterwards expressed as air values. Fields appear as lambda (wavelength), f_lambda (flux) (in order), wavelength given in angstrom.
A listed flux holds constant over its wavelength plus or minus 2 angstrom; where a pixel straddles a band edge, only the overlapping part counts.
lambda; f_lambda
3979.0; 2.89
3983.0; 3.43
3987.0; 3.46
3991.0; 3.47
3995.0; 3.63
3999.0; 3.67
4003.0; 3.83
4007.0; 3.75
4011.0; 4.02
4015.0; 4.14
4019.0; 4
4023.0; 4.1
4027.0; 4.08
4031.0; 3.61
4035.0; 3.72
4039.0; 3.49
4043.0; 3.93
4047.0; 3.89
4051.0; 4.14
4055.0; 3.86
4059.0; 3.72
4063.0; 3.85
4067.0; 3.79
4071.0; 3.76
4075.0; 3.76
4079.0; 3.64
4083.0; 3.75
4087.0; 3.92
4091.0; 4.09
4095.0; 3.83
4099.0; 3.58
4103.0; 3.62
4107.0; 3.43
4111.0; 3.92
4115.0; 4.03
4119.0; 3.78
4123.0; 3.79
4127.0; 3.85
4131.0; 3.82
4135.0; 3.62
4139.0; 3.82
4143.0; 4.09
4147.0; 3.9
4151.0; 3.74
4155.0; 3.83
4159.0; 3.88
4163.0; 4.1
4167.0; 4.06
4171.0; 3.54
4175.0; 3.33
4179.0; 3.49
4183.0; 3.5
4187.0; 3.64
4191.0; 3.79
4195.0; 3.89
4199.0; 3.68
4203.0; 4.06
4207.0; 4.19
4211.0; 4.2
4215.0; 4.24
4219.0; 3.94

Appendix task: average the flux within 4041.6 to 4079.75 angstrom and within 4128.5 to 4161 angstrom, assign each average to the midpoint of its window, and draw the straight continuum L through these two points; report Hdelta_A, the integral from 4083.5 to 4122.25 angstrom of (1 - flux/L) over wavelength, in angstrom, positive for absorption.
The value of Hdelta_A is 0.4 angstrom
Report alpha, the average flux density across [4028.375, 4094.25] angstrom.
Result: 3.81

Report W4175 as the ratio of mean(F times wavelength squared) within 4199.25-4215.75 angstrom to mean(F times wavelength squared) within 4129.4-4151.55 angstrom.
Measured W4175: 1.1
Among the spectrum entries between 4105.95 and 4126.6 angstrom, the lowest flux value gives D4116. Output 3.43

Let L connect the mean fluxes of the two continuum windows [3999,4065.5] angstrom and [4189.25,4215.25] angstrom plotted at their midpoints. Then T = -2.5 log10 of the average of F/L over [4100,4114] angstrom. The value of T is 0.07 mag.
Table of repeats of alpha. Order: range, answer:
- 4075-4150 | 3.8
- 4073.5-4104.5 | 3.78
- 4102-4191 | 3.76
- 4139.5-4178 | 3.82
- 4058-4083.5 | 3.75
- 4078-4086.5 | 3.74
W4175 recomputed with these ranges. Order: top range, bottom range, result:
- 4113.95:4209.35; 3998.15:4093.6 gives 1.04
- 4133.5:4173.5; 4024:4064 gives 1.06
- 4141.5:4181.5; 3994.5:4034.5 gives 1.05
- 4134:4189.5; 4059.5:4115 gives 1.03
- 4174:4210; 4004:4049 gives 1.05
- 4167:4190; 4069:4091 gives 0.98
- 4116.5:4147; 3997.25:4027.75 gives 1.03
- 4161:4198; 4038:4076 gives 1.03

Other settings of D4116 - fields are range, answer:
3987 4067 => 3.46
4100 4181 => 3.33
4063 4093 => 3.64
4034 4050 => 3.49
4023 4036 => 3.61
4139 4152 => 3.74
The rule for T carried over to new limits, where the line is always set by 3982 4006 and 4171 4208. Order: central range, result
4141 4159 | -0.06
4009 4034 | -0.11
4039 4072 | -0.06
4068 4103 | -0.04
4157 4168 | -0.09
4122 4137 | -0.03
